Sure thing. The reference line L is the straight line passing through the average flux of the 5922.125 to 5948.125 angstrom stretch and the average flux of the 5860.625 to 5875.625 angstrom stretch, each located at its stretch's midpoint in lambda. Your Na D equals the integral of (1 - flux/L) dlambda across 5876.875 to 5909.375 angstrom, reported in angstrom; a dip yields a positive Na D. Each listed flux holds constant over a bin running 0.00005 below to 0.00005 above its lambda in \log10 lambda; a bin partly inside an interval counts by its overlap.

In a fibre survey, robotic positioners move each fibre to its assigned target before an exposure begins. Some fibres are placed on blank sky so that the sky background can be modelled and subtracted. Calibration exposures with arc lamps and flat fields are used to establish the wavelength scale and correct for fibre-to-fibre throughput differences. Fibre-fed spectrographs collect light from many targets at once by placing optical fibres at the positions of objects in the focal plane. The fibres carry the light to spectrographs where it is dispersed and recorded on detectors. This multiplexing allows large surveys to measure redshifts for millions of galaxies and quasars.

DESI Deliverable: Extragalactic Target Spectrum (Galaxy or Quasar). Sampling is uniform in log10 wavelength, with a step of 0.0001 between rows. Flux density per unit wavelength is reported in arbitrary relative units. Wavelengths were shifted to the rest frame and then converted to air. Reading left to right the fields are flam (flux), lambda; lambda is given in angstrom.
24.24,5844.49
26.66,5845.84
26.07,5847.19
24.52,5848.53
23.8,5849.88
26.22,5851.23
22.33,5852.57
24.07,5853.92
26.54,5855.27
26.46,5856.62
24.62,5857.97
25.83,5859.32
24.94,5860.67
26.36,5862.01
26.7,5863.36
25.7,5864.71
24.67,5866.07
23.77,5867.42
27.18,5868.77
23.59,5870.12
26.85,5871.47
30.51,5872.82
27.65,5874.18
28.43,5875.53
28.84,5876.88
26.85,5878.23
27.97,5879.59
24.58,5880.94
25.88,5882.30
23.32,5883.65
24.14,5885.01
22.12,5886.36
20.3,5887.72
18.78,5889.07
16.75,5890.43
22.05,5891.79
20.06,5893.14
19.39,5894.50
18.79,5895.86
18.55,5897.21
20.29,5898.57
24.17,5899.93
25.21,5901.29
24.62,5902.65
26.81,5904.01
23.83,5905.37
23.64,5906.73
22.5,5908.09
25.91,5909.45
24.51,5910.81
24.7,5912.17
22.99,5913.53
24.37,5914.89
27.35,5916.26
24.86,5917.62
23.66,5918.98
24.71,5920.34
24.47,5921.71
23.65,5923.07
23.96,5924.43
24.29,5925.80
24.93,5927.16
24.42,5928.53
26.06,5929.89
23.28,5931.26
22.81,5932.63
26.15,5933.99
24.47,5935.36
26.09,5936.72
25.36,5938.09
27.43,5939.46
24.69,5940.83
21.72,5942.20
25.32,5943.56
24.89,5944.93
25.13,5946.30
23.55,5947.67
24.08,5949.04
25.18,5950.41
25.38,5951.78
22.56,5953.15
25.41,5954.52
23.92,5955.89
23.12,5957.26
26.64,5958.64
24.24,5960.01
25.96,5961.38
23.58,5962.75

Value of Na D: 3.7 angstrom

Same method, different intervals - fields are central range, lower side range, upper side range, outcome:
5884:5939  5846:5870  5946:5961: 3.16 angstrom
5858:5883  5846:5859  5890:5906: -2.83 angstrom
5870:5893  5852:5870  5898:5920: 0.34 angstrom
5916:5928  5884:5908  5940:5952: -0.73 angstrom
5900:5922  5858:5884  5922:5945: 0.55 angstrom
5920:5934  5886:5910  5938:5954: -0.50 angstrom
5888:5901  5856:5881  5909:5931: 2.79 angstrom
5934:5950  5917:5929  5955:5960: -0.27 angstrom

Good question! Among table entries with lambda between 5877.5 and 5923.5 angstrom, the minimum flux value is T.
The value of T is 16.75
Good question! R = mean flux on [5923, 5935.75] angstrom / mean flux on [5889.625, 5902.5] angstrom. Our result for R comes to 1.18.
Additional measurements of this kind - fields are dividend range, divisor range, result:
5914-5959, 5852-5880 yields 0.94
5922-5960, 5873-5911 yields 1.05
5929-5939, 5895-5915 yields 1.07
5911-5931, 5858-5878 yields 0.93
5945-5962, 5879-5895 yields 1.11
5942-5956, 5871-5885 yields 0.91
